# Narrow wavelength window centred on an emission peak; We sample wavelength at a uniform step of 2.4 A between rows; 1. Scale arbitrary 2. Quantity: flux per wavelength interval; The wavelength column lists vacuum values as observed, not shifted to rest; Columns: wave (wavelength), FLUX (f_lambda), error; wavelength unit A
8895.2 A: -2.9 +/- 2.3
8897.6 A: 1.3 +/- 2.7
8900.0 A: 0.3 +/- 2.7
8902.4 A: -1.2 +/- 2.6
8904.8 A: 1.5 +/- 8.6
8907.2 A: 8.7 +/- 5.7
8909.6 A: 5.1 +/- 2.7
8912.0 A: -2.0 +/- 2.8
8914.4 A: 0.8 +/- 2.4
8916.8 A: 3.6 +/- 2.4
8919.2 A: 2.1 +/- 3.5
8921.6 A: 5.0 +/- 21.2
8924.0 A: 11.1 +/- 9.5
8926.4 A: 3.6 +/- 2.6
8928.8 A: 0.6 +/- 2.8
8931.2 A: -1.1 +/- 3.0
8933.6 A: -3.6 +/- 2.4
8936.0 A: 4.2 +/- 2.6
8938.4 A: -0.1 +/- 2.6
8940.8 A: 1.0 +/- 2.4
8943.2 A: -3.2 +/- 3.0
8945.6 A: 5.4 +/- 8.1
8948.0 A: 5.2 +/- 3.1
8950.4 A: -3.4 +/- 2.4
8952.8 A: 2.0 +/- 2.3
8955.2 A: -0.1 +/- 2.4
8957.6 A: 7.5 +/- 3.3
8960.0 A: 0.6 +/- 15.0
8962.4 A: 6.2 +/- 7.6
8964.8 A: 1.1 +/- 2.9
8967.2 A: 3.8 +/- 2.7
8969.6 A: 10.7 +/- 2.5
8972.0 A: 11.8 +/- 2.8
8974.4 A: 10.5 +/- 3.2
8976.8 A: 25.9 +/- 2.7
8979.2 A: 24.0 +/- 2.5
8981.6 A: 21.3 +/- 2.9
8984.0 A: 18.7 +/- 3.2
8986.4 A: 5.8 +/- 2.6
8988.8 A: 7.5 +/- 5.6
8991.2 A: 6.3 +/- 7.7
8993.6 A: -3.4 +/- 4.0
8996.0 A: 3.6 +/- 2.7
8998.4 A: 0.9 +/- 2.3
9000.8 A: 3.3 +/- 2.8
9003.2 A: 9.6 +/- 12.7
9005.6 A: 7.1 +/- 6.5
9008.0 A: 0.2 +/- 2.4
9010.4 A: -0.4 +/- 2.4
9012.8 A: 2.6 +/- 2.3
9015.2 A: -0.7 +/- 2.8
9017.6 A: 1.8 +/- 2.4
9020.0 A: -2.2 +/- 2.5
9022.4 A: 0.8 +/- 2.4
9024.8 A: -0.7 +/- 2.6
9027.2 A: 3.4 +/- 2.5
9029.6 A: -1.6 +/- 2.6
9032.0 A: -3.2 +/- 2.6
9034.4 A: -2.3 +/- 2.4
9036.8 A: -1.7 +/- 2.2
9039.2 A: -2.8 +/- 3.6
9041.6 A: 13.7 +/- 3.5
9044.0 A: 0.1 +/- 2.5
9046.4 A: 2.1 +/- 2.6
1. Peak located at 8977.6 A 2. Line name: [O II] 3727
